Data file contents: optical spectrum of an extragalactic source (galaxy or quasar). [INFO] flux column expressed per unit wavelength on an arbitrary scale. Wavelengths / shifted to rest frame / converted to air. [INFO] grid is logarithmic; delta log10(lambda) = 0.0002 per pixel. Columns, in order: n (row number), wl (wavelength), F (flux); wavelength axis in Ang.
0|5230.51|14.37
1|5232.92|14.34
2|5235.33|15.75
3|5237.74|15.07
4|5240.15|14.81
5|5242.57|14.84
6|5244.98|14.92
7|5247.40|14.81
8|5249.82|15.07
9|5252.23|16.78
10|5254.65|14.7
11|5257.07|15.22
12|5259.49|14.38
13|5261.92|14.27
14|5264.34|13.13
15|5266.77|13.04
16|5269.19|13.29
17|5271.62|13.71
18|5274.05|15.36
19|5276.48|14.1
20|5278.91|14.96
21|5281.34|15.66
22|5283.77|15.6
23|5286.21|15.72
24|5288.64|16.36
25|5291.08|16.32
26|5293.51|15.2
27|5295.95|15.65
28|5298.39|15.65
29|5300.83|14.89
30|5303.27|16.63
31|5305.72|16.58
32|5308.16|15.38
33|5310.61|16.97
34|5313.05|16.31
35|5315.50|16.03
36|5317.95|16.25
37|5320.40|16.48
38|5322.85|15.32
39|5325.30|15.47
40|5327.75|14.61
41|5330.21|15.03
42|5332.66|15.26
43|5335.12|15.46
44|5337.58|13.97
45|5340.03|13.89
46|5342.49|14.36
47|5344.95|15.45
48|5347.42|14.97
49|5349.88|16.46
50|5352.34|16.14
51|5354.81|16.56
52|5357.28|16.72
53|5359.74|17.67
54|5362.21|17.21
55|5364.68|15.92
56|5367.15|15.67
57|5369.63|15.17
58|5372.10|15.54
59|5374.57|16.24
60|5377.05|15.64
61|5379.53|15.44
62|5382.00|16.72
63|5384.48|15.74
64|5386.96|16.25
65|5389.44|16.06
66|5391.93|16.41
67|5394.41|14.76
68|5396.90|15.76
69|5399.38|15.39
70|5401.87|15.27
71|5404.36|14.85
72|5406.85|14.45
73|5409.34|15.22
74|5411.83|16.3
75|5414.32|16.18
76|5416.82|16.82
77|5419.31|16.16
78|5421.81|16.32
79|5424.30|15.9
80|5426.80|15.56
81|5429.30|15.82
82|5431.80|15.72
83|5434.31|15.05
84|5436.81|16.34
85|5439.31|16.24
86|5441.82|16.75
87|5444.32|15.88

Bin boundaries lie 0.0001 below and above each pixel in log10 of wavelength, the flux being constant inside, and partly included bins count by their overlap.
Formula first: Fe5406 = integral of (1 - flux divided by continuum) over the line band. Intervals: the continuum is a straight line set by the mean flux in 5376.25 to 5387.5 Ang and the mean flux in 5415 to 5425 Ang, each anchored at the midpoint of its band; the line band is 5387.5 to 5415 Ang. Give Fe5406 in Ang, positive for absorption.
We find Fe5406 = 1.1 Ang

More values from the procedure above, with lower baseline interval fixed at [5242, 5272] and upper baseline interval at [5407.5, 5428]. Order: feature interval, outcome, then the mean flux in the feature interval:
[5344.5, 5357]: -0.5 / 16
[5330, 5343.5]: 0.5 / 14.6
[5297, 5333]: -1.8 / 15.8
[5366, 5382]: -0.1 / 15.7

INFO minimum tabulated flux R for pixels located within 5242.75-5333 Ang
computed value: 13.04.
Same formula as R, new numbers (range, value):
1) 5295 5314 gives 14.89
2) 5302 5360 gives 13.89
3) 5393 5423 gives 14.45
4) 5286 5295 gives 15.2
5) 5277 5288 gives 14.96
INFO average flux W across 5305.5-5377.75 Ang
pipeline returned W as 15.7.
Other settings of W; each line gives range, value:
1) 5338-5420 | 15.8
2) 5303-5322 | 16.3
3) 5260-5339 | 15.3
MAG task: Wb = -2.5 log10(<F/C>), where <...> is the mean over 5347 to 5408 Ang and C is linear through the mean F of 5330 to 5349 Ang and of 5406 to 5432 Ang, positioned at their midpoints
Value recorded -0.040 mag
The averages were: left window 14.8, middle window 15.9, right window 15.9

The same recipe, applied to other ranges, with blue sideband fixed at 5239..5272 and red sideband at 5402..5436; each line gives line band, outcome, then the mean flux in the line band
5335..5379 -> -0.03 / 15.7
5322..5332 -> -0.01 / 15.1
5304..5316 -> -0.09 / 16.3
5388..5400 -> -0.01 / 15.7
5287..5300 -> -0.07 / 15.8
